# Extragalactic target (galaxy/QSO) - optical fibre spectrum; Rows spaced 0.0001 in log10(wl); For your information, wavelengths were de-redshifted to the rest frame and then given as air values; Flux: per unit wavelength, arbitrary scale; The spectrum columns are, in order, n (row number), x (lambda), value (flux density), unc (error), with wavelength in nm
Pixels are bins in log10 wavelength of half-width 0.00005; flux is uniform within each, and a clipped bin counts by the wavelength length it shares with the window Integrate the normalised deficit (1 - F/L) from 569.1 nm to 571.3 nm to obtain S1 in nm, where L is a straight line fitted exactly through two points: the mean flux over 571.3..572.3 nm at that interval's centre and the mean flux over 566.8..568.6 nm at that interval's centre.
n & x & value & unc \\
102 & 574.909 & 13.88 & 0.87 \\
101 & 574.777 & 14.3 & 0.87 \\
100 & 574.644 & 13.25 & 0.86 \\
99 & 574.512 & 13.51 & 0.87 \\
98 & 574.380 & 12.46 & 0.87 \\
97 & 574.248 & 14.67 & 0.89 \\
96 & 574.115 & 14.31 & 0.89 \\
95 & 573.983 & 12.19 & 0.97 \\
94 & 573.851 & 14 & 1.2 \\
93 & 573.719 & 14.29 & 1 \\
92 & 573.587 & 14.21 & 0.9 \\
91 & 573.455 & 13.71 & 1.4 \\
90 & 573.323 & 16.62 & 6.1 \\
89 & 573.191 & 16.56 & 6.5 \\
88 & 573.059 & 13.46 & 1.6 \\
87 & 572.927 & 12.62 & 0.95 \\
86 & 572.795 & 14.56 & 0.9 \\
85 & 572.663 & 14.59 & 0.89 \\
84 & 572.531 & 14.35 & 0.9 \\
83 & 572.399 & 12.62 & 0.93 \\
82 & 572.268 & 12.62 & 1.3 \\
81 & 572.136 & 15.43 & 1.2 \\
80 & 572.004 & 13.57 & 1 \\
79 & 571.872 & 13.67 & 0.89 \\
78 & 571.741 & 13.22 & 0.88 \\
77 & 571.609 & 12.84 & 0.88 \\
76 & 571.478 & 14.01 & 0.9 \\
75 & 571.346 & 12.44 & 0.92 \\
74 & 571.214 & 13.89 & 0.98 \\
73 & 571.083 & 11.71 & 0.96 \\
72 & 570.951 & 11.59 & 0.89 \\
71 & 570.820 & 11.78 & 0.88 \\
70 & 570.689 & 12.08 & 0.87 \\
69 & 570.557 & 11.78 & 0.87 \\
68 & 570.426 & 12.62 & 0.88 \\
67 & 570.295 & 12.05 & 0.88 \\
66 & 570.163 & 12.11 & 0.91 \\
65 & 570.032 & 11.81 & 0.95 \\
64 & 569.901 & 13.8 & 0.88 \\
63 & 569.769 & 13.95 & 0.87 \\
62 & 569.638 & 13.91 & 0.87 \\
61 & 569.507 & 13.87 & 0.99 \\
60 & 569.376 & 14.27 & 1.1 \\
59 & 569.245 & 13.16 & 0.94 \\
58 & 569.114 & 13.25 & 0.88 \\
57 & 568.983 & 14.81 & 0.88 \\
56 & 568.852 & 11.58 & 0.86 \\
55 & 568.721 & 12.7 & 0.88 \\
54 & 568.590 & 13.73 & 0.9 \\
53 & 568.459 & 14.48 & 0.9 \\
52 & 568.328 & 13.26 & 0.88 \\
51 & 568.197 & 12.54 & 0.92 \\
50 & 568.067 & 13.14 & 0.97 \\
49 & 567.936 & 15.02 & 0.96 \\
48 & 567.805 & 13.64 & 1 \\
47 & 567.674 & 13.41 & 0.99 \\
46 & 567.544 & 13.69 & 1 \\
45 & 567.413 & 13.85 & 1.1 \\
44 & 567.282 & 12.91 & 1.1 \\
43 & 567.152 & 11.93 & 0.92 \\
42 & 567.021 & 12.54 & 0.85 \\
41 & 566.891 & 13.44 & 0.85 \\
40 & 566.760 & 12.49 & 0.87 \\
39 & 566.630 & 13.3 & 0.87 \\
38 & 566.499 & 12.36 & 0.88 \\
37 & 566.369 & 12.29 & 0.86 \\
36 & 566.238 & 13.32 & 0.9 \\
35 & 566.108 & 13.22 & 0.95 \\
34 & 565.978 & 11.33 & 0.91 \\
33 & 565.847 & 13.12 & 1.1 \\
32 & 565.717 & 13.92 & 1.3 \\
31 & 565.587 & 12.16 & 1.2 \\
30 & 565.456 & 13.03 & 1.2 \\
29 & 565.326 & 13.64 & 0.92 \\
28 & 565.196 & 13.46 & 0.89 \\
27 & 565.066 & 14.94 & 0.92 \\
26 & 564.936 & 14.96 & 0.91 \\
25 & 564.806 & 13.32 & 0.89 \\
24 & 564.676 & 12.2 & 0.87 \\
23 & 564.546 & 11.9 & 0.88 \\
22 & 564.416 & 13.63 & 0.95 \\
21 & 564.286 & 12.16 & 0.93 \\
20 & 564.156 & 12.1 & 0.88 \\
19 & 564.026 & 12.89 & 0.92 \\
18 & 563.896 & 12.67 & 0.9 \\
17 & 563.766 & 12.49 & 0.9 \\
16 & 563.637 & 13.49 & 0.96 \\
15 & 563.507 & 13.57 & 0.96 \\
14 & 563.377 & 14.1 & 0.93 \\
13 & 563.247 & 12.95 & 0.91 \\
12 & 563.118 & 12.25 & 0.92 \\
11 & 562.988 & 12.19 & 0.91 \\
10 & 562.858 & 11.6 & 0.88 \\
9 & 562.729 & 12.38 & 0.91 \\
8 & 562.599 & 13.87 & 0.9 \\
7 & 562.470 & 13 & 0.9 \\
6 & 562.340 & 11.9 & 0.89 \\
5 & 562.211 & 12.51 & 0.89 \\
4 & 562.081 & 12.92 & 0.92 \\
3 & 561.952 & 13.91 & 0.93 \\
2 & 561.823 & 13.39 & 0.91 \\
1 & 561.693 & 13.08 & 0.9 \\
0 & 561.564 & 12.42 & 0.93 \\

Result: 0.11 nm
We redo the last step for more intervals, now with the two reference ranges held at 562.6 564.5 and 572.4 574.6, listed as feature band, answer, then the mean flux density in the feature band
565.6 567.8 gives 0.04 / 12.9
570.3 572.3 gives 0.13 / 12.9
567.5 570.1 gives -0.01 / 13.5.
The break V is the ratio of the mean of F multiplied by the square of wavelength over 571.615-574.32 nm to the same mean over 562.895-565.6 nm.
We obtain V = 1.1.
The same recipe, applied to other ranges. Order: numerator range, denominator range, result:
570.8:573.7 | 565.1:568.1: 1.06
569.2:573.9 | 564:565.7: 1.05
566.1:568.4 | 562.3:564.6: 1.04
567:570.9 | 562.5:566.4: 1.03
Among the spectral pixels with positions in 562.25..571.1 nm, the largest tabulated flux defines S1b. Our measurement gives 15.02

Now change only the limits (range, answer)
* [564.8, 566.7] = 14.96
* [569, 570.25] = 14.27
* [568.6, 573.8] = 16.62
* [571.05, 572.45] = 15.43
